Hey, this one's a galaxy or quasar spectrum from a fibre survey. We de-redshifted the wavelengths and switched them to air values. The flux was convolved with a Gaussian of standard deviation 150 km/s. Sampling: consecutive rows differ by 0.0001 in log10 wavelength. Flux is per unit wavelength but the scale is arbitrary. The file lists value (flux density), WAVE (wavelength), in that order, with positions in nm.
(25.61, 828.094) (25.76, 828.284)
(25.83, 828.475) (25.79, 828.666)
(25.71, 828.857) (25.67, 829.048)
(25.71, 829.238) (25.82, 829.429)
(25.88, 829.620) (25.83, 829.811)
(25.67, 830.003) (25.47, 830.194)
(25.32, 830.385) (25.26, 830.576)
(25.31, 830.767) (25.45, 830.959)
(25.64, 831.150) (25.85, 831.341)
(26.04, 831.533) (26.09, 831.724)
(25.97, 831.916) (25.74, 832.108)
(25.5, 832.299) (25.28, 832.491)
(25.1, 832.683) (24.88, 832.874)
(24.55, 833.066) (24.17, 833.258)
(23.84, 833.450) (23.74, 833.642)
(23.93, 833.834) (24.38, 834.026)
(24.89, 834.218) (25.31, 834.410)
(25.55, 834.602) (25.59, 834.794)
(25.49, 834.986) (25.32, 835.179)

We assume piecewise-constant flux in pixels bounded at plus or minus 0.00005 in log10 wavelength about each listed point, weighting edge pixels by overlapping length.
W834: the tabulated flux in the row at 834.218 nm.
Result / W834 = 24.89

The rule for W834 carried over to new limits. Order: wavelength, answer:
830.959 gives 25.45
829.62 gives 25.88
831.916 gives 25.97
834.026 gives 24.38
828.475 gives 25.83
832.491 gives 25.28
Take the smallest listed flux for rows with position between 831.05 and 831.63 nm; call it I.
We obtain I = 25.64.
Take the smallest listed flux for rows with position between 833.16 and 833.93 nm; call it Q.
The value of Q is 23.74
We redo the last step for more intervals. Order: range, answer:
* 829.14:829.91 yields 25.71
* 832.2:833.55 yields 23.84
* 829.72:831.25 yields 25.26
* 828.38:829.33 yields 25.67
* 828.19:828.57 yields 25.76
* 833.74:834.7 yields 23.93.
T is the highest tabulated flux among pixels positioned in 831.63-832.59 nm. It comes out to 26.09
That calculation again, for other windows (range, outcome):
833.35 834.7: 25.55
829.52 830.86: 25.88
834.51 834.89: 25.59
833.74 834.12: 24.38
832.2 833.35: 25.5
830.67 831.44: 25.85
